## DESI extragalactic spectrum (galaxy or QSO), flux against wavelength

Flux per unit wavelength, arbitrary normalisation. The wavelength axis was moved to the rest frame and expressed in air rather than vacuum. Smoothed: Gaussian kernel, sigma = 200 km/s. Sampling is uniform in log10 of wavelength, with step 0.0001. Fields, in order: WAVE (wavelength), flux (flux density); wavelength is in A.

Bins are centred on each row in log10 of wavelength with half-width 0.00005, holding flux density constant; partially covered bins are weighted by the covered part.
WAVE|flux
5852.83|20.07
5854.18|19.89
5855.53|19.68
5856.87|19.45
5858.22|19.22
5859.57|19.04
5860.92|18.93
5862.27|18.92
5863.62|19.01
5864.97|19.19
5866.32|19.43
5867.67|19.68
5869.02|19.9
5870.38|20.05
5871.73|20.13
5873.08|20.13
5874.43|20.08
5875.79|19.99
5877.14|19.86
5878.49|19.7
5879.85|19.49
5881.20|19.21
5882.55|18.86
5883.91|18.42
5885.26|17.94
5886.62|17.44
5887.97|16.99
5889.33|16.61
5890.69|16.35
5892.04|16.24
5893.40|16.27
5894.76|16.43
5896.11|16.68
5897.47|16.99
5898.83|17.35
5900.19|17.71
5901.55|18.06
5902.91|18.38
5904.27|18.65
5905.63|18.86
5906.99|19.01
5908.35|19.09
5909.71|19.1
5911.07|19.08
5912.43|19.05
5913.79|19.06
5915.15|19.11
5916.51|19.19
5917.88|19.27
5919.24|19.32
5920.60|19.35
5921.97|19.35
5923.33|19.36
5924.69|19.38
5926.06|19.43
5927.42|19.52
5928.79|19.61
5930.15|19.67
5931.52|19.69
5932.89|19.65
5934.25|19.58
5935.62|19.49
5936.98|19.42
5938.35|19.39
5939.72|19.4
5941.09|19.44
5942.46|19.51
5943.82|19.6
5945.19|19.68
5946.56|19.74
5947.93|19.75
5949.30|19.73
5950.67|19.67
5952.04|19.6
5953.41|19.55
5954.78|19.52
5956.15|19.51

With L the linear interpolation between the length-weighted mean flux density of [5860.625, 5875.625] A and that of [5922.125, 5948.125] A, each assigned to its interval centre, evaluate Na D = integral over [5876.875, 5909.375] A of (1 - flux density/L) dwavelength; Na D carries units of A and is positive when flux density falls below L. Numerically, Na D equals 2.7 A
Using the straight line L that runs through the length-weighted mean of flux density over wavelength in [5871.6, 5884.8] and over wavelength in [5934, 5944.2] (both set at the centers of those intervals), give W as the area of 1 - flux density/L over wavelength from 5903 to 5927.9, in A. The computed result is 0.4 A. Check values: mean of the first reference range 19.5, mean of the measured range 19.2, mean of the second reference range 19.5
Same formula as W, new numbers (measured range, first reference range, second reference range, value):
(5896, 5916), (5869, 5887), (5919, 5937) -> 1.0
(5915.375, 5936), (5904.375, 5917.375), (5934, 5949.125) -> -0.2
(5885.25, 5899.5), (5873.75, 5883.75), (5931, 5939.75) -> 2.0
